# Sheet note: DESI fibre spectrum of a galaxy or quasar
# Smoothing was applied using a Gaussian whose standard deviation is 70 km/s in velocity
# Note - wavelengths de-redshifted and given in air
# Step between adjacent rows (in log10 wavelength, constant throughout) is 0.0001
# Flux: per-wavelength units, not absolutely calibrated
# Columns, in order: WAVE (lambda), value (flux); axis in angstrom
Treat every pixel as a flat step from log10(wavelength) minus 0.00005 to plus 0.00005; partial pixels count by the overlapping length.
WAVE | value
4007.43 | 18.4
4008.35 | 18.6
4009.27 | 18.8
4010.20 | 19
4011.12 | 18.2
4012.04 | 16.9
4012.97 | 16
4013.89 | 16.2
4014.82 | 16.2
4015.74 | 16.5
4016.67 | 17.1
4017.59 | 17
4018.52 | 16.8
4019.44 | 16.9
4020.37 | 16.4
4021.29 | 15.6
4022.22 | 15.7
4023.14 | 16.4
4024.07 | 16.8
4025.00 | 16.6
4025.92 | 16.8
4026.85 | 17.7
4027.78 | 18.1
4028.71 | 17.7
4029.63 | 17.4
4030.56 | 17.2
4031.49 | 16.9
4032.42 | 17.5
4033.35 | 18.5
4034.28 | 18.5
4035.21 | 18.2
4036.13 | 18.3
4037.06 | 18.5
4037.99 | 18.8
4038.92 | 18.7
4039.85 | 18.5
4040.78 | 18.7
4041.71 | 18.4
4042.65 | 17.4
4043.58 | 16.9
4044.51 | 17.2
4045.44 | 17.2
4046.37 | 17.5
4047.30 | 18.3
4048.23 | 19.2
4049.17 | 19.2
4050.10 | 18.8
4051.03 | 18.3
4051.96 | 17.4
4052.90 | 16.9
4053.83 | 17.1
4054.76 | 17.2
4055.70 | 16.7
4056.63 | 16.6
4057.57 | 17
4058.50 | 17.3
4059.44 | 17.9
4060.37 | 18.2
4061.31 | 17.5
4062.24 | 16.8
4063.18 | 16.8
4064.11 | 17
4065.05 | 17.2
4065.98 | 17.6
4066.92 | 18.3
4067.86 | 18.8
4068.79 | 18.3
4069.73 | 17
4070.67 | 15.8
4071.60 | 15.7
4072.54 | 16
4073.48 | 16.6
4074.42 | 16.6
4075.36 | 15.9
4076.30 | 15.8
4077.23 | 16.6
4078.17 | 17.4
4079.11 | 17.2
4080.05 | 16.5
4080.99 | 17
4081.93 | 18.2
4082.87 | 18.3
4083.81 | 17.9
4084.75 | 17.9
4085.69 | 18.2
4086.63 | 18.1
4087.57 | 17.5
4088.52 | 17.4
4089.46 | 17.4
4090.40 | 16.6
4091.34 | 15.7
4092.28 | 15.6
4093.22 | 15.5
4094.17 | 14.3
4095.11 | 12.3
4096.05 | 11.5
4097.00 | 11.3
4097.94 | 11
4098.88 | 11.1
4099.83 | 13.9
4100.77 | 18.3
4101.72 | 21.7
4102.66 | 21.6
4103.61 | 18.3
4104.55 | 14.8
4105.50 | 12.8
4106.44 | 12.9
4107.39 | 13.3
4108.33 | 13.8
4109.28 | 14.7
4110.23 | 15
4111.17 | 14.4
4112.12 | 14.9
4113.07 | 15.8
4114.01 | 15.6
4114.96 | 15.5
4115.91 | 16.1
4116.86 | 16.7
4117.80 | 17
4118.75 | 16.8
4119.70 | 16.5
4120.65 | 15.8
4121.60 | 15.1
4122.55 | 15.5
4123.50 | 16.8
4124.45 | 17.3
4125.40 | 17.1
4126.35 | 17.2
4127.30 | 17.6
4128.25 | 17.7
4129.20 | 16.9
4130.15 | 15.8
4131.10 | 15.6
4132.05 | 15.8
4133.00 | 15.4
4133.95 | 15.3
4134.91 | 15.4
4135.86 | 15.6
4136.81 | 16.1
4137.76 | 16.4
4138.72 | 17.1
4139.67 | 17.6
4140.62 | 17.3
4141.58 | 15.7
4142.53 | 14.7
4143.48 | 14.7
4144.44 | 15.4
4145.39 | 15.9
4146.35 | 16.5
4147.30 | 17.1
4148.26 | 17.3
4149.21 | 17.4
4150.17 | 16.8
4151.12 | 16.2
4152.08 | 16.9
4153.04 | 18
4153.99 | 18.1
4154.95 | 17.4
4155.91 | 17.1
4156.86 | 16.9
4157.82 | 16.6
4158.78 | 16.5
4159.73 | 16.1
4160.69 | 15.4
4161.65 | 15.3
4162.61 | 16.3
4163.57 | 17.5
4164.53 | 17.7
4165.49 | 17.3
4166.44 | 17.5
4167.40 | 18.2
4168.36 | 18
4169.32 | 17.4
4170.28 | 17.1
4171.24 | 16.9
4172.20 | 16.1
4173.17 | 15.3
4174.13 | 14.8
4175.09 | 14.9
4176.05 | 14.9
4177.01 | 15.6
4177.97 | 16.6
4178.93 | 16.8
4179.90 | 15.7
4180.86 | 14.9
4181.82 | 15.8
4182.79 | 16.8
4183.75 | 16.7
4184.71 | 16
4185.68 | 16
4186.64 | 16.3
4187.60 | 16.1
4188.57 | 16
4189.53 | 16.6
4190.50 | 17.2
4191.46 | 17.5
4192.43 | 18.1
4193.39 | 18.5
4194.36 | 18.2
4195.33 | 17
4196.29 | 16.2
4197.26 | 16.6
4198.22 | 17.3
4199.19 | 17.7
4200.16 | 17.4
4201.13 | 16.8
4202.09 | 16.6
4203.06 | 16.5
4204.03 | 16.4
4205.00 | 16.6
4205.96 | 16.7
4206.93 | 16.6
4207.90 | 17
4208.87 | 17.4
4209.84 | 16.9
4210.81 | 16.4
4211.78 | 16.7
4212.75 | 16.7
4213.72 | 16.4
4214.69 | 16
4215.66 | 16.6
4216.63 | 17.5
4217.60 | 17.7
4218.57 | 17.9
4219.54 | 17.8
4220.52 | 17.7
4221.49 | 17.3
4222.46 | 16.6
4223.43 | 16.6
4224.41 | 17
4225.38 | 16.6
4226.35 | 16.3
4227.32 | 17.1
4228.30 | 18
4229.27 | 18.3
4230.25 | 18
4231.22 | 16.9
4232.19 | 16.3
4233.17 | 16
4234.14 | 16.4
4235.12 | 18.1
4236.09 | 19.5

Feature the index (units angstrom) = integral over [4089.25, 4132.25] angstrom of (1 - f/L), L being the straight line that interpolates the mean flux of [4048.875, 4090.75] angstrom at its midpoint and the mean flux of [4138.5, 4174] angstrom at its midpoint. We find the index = 3.65 angstrom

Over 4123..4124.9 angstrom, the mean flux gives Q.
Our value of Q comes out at 17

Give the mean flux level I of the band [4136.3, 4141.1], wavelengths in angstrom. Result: 16.9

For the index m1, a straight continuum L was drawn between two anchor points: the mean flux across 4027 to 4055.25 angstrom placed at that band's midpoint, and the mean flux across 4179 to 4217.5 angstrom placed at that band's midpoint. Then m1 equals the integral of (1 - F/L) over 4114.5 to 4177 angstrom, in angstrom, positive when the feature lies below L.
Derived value 2.4 angstrom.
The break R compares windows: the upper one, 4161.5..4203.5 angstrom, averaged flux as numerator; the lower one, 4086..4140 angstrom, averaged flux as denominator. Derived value 1.1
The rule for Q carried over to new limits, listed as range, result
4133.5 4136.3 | 15.4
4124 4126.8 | 17.2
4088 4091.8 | 16.8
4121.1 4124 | 15.8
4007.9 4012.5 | 18.3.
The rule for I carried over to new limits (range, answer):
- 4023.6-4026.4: 16.7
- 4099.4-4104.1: 18.8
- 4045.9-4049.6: 18.5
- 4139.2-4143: 16.3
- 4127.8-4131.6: 16.5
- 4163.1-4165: 17.6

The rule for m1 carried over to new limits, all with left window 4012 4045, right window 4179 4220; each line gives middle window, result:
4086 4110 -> 2.6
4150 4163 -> 0.2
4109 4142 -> 1.7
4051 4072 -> -0.1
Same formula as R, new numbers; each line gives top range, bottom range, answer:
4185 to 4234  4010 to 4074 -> 0.98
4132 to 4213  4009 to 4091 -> 0.95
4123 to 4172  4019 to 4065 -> 0.95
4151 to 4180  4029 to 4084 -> 0.95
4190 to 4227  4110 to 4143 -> 1.05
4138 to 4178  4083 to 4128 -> 1.05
